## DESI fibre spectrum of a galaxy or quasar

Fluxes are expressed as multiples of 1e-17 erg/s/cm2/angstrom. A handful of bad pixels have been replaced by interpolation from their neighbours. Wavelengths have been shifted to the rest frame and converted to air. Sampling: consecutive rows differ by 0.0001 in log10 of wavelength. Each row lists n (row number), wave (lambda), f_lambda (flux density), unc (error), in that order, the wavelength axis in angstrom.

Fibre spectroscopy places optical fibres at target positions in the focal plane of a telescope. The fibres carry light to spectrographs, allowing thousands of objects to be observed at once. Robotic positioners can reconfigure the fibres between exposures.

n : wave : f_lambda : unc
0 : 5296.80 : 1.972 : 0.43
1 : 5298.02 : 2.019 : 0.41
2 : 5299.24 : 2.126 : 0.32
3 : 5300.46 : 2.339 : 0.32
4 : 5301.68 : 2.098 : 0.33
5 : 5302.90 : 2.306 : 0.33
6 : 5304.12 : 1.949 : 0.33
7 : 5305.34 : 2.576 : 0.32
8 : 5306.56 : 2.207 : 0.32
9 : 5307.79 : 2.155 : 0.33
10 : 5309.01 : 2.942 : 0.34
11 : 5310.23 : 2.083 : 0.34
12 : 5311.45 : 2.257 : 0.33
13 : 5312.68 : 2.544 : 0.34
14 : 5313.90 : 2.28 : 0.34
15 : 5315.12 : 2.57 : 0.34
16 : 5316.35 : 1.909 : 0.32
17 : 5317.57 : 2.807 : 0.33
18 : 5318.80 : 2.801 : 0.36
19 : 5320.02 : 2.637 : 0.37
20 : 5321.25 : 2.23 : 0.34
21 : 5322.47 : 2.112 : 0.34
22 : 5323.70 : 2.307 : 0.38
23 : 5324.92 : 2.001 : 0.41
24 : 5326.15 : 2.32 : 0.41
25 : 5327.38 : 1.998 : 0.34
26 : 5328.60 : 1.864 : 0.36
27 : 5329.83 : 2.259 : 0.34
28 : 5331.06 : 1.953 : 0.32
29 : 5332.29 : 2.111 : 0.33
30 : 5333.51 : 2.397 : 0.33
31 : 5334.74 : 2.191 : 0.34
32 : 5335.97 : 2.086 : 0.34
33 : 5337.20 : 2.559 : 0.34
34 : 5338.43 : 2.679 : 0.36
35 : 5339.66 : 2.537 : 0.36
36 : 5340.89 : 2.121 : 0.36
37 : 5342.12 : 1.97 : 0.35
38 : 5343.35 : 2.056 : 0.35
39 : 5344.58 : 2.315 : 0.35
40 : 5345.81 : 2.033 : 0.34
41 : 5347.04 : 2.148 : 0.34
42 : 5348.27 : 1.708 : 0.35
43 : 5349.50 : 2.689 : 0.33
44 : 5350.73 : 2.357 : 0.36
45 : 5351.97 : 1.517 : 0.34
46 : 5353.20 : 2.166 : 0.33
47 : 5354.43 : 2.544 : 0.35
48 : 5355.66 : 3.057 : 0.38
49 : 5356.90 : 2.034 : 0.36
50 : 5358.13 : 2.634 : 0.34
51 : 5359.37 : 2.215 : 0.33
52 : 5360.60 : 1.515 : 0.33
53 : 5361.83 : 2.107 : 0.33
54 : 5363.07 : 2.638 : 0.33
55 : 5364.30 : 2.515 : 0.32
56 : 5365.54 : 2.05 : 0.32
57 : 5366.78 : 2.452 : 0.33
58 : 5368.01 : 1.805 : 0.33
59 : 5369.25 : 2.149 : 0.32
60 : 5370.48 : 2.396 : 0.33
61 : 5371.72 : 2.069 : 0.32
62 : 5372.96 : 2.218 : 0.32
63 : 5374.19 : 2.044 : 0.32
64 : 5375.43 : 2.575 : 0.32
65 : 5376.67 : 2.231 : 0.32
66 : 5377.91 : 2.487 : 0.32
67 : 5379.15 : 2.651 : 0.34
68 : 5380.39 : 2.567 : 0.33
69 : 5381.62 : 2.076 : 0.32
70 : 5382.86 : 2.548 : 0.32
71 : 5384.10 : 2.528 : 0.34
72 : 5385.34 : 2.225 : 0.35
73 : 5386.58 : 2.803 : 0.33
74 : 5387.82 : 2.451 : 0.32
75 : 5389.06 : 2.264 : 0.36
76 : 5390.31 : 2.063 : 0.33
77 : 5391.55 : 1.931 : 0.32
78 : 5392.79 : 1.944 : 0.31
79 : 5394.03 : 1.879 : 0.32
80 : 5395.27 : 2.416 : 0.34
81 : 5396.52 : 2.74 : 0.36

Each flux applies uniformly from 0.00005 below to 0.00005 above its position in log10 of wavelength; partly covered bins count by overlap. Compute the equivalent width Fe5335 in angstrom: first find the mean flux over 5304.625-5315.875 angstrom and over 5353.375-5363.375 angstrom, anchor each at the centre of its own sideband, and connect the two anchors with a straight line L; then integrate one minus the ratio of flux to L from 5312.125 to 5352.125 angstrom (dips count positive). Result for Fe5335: 1.9 angstrom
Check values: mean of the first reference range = 2.39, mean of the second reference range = 2.33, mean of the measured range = 2.25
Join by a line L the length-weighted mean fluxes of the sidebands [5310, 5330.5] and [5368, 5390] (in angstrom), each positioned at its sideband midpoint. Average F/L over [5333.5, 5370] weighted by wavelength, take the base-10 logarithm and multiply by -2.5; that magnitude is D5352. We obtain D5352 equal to 0.04 mag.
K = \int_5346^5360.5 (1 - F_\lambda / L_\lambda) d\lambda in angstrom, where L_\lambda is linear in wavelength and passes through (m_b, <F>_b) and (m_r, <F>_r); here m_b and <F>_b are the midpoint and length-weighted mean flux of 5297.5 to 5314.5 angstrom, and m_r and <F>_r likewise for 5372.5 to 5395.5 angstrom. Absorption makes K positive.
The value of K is 0.3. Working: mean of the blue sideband 2.28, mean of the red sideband 2.31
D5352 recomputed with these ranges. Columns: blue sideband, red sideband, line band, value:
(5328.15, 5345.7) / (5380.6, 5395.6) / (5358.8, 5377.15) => 0.02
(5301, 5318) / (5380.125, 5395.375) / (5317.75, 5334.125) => 0.03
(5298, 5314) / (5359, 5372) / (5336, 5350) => -0.01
